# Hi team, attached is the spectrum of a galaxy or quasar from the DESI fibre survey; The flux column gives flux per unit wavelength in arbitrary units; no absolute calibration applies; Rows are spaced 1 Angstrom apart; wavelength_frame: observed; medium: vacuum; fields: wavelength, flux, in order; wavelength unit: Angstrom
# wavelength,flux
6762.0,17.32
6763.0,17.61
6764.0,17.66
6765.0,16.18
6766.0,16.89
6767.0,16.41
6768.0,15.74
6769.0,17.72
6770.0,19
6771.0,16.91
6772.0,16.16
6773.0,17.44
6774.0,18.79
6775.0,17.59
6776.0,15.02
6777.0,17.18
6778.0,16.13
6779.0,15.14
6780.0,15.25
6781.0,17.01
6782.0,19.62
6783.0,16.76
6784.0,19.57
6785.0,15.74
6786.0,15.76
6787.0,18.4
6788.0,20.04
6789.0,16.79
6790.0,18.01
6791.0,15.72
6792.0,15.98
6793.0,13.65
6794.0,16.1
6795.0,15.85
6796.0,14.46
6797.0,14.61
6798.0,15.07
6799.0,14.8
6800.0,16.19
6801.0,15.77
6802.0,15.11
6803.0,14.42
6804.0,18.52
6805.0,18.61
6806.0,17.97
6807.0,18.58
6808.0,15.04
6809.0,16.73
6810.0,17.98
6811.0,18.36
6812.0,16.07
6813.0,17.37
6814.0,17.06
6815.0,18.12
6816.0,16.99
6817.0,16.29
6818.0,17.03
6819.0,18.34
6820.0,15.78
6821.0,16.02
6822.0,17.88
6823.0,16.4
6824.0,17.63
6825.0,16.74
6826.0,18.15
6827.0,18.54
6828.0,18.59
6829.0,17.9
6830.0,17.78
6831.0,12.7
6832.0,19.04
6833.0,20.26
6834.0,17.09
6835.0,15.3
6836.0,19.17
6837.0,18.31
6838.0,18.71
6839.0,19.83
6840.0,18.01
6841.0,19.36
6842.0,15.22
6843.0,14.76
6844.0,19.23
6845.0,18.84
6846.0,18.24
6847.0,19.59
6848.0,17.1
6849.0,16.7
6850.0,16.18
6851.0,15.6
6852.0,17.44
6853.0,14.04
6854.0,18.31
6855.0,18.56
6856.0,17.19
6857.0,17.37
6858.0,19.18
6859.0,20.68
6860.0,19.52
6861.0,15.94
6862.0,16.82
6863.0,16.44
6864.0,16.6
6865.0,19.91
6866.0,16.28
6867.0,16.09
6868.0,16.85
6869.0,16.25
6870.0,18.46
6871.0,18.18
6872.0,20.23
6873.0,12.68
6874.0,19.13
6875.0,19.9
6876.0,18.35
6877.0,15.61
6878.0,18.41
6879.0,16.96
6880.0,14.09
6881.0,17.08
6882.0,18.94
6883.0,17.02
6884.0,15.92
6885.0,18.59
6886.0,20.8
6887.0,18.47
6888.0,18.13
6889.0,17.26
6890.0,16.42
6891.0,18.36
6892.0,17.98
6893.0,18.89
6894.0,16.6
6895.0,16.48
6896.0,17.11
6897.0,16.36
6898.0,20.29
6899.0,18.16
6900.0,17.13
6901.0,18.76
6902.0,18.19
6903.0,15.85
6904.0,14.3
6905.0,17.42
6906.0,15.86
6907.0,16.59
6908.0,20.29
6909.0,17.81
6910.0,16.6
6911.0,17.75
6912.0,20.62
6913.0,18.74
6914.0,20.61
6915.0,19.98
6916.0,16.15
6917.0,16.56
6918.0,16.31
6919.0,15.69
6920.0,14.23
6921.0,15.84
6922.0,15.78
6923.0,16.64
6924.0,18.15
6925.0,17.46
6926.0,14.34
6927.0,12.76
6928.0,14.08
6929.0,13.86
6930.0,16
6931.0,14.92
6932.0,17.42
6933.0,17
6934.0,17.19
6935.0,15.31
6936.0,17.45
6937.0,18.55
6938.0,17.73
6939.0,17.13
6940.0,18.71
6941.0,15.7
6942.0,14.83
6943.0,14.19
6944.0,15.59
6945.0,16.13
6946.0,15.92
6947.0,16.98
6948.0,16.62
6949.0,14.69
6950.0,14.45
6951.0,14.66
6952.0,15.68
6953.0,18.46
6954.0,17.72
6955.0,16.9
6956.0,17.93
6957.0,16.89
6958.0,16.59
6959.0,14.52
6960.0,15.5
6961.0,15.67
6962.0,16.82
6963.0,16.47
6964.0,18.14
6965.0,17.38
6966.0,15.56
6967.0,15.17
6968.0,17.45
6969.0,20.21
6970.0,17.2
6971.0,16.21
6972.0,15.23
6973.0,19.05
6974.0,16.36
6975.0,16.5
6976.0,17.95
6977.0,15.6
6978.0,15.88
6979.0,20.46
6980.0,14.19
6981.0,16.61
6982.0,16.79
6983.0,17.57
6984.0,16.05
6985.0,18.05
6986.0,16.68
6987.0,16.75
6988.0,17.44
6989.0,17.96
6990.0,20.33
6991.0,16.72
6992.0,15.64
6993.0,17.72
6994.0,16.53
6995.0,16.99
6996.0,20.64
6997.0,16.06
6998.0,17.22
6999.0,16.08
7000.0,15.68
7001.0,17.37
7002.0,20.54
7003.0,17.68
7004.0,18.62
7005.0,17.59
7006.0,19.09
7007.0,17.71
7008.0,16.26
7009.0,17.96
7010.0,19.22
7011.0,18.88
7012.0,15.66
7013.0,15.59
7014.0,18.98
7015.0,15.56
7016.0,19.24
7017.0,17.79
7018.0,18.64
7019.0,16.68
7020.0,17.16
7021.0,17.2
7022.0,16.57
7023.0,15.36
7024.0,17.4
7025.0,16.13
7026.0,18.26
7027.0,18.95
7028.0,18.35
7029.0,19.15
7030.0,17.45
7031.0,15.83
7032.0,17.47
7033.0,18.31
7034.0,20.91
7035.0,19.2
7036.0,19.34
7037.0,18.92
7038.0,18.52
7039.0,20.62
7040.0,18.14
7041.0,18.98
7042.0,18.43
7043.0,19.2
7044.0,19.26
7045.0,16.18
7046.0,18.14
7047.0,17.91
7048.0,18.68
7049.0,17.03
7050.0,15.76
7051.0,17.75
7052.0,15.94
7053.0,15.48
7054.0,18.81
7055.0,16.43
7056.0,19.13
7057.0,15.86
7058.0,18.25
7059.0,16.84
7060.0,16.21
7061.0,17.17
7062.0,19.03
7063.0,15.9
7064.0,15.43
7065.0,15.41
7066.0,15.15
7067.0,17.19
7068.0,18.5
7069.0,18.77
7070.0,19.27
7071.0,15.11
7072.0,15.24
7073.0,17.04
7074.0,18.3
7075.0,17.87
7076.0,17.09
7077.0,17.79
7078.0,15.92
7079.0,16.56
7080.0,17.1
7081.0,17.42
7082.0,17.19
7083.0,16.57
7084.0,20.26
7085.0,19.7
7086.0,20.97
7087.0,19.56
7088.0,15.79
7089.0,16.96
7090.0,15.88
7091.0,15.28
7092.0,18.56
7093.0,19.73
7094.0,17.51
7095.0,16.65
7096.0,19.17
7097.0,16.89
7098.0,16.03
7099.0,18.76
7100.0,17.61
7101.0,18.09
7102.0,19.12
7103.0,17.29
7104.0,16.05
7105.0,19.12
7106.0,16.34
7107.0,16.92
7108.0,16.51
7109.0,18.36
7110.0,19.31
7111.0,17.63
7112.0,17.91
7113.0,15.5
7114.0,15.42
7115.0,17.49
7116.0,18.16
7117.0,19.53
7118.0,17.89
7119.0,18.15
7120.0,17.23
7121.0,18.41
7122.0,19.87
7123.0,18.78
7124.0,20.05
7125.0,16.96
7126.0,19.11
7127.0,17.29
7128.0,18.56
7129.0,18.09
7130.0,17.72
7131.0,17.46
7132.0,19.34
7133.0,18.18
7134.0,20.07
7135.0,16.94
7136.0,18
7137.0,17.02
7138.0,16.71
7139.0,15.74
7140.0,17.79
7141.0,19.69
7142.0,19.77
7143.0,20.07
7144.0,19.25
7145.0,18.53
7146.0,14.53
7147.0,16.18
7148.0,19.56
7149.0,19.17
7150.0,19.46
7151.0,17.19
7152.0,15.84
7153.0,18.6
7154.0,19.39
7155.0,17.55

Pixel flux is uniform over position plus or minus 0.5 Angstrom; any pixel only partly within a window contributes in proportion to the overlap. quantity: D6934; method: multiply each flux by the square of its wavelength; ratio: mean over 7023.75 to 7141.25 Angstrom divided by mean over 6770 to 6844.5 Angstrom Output 1.13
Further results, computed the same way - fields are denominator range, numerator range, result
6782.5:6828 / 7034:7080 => 1.12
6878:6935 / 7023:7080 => 1.07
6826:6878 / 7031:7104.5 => 1.06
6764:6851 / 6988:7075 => 1.10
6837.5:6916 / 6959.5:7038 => 1.02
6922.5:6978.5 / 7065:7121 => 1.11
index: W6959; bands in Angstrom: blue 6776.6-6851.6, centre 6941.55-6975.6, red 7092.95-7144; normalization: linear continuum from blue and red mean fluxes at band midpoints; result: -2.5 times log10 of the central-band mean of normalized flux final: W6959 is 0.069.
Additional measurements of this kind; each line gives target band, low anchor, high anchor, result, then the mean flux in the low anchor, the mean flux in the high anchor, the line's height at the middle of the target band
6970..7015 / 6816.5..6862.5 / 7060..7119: 0.01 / 17.6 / 17.5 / 17.5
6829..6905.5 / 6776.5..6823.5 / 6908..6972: -0.06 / 16.7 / 16.6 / 16.6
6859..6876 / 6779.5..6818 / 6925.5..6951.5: -0.08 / 16.7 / 15.9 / 16.3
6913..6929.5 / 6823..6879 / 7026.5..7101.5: 0.09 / 17.6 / 17.7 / 17.6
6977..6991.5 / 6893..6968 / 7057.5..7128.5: -0.01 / 16.7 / 17.6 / 17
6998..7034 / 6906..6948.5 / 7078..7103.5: -0.02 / 16.7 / 17.7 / 17.3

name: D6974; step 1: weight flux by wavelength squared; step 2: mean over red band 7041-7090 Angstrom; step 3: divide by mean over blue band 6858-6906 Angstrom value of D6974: 1.0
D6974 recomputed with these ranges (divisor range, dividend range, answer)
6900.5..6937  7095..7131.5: 1.13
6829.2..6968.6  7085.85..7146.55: 1.11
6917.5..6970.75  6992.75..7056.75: 1.12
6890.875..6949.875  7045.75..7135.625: 1.10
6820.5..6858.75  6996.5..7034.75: 1.05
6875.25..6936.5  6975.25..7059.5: 1.06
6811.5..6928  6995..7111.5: 1.07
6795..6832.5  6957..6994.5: 1.05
